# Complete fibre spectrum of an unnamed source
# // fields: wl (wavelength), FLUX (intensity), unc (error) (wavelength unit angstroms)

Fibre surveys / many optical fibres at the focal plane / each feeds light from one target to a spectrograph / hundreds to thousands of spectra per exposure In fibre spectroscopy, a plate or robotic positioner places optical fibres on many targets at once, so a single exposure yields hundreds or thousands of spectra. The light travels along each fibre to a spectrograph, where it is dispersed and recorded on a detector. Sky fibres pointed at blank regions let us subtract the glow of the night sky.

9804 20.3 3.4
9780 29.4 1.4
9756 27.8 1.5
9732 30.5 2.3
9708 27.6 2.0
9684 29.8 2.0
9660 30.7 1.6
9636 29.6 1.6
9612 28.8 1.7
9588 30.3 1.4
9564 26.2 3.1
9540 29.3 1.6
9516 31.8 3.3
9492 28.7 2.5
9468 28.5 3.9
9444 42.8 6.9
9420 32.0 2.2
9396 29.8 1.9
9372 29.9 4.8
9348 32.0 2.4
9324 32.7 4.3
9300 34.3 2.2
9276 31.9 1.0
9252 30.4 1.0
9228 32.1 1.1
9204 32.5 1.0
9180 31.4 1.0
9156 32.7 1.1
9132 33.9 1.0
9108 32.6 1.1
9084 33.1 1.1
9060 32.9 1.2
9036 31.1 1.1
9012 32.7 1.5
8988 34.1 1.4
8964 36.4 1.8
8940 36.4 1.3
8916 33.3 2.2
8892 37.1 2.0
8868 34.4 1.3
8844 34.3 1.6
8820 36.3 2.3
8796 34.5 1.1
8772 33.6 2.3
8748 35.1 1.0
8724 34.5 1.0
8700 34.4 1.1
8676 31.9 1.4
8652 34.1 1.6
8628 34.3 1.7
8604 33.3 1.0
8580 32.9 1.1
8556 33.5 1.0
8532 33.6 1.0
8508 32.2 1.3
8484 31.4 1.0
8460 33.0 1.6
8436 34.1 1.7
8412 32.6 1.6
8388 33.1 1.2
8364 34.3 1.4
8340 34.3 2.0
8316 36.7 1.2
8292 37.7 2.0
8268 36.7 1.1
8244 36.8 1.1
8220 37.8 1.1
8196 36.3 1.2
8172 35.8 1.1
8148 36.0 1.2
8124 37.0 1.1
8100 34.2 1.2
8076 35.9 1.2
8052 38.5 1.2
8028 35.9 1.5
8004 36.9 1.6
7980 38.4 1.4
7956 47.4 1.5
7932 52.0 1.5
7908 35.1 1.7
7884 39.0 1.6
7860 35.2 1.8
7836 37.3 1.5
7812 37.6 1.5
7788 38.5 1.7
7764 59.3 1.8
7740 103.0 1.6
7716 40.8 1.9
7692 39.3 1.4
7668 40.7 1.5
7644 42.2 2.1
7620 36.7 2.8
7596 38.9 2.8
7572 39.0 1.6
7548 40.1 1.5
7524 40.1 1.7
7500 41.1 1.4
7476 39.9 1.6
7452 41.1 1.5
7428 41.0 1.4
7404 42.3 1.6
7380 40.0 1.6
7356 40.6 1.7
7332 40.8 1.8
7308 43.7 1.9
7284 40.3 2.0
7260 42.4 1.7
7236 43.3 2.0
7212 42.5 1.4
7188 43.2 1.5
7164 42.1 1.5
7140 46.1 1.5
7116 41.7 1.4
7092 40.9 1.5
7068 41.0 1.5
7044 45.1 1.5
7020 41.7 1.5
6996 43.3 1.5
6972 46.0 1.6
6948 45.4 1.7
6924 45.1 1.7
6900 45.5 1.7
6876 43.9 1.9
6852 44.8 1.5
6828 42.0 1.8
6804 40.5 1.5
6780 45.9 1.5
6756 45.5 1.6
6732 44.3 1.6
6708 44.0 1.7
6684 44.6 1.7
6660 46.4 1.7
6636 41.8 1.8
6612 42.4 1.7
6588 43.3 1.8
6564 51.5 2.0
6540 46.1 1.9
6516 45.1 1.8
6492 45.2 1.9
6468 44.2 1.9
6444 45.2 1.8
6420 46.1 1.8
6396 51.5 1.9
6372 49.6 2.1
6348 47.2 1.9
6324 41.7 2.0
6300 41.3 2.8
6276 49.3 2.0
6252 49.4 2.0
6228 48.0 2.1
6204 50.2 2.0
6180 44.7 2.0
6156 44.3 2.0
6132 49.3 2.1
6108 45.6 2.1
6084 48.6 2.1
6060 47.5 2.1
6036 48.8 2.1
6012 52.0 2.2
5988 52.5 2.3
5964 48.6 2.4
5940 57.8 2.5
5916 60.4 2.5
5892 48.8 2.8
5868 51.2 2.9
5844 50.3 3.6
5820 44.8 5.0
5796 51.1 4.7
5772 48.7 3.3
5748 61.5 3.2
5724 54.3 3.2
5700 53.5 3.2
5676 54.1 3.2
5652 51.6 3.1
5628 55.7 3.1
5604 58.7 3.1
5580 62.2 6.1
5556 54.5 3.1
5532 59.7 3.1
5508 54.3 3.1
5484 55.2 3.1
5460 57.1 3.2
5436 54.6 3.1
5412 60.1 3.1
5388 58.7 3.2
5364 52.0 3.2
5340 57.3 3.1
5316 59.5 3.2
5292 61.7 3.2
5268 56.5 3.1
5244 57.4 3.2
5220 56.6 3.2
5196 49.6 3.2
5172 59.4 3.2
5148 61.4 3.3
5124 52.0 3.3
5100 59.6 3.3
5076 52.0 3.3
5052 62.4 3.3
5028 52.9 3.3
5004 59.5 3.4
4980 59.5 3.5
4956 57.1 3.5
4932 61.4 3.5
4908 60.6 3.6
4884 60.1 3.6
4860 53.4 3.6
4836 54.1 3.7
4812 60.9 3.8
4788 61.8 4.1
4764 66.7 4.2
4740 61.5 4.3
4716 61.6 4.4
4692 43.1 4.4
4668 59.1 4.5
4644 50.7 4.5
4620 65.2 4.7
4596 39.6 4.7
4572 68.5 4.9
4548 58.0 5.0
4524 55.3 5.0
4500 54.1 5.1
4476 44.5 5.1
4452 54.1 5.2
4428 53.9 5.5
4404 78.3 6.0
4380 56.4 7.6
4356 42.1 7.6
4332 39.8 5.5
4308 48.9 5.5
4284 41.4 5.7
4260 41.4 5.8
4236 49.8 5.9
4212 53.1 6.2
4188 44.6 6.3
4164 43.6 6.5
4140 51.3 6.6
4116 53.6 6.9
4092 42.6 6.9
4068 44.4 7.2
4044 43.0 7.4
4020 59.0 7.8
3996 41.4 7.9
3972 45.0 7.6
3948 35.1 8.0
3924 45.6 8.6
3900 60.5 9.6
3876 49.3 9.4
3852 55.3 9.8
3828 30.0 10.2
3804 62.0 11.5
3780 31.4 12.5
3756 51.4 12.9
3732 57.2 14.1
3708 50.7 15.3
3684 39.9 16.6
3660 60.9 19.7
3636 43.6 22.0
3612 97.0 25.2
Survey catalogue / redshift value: 0.18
